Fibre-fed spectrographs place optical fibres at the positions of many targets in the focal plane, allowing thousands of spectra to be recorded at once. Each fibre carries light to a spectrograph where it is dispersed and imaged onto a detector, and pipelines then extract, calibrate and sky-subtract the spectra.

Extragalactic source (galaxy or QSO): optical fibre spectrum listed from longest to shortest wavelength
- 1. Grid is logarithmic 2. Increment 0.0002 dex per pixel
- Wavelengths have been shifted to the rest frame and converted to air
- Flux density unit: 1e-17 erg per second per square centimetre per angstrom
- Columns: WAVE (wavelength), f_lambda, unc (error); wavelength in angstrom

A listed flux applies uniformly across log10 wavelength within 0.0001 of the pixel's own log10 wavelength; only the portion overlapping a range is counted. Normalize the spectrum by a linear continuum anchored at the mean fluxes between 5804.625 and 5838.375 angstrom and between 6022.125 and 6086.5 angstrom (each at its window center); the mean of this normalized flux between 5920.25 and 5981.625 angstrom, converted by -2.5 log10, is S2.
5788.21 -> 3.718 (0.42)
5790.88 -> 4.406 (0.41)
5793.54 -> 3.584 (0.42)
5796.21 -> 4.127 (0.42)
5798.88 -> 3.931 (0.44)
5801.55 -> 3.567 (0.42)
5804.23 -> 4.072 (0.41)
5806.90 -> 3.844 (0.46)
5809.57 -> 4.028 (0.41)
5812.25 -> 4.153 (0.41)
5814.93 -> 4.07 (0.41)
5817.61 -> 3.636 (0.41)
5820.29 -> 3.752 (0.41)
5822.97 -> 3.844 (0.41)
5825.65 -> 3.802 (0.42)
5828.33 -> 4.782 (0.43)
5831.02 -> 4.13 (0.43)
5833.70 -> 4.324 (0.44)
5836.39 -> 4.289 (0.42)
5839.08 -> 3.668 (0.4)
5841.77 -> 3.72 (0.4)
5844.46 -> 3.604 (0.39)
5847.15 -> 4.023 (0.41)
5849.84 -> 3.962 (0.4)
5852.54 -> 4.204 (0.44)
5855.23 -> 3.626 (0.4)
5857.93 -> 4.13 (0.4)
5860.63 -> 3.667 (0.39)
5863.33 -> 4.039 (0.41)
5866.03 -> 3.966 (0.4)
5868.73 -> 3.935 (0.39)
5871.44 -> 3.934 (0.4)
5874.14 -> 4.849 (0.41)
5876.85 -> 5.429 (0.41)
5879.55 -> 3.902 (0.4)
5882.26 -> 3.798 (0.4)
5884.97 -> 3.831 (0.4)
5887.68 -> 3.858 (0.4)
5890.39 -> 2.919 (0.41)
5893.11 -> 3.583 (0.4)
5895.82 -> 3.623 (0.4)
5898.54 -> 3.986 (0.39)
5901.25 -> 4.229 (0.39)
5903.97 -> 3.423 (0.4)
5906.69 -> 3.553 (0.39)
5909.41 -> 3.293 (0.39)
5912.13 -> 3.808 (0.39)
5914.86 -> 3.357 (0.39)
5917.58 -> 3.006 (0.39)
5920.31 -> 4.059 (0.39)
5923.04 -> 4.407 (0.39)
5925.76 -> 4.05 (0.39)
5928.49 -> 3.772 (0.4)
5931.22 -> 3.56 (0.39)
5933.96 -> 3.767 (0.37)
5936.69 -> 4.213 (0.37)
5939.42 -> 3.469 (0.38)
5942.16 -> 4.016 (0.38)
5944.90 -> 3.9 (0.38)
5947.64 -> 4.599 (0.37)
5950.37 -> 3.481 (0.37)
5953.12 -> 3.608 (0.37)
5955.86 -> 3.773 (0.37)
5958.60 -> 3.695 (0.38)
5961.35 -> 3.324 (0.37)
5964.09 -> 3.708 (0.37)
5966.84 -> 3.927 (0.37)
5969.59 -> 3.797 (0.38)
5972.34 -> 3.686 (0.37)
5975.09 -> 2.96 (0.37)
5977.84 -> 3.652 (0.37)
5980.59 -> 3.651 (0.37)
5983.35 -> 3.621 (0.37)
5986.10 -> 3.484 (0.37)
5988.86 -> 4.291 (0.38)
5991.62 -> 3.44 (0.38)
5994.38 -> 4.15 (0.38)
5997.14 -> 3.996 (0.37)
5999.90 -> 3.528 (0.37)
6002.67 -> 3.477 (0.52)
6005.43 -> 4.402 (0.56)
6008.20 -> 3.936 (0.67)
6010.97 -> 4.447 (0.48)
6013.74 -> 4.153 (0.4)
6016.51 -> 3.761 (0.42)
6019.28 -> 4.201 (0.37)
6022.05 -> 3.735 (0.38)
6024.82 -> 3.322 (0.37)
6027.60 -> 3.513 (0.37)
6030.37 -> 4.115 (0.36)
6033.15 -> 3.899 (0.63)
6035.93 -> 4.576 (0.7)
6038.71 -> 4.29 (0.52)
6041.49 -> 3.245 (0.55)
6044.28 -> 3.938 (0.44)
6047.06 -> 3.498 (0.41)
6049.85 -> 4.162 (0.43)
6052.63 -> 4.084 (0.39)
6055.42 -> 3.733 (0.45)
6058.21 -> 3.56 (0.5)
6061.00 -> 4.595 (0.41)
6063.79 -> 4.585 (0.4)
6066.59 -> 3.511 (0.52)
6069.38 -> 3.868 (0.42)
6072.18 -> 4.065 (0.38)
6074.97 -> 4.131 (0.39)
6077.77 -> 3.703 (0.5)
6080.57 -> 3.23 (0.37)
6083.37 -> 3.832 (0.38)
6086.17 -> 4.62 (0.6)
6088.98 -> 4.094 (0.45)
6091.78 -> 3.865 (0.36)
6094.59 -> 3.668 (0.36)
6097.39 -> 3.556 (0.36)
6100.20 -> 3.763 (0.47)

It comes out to 0.052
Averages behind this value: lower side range 4.05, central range 3.78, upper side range 3.9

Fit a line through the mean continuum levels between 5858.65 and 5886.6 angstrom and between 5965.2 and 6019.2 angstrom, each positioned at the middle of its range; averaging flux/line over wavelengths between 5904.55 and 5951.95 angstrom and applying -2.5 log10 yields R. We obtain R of 0.06 mag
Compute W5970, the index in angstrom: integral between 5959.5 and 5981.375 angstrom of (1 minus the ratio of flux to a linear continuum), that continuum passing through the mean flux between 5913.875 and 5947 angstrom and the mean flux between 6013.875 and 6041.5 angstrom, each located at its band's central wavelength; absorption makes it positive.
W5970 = 1.53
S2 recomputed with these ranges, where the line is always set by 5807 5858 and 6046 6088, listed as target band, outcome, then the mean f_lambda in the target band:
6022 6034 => 0.07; 3.71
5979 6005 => 0.06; 3.76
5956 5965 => 0.11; 3.6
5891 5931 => 0.07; 3.71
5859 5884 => -0.05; 4.16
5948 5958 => 0.07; 3.73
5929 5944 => 0.05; 3.8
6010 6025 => 0.00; 3.97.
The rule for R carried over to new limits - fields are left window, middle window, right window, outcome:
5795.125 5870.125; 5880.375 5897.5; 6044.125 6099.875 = 0.10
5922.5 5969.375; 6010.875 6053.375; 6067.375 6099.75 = -0.02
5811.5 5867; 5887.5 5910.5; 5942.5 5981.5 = 0.07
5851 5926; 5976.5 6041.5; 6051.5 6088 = 0.01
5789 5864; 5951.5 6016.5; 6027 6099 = 0.05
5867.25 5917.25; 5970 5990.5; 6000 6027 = 0.07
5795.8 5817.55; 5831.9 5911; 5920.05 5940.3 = 0.01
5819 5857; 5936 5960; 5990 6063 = 0.03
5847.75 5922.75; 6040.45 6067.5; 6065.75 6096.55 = -0.01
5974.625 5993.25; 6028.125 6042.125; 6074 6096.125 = -0.08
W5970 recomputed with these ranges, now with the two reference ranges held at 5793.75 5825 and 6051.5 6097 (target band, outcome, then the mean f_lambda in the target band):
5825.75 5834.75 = -1.0 angstrom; 4.33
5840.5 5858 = 0.1 angstrom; 3.88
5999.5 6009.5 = 0.2 angstrom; 3.86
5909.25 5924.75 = 0.9 angstrom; 3.69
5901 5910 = 0.8 angstrom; 3.58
